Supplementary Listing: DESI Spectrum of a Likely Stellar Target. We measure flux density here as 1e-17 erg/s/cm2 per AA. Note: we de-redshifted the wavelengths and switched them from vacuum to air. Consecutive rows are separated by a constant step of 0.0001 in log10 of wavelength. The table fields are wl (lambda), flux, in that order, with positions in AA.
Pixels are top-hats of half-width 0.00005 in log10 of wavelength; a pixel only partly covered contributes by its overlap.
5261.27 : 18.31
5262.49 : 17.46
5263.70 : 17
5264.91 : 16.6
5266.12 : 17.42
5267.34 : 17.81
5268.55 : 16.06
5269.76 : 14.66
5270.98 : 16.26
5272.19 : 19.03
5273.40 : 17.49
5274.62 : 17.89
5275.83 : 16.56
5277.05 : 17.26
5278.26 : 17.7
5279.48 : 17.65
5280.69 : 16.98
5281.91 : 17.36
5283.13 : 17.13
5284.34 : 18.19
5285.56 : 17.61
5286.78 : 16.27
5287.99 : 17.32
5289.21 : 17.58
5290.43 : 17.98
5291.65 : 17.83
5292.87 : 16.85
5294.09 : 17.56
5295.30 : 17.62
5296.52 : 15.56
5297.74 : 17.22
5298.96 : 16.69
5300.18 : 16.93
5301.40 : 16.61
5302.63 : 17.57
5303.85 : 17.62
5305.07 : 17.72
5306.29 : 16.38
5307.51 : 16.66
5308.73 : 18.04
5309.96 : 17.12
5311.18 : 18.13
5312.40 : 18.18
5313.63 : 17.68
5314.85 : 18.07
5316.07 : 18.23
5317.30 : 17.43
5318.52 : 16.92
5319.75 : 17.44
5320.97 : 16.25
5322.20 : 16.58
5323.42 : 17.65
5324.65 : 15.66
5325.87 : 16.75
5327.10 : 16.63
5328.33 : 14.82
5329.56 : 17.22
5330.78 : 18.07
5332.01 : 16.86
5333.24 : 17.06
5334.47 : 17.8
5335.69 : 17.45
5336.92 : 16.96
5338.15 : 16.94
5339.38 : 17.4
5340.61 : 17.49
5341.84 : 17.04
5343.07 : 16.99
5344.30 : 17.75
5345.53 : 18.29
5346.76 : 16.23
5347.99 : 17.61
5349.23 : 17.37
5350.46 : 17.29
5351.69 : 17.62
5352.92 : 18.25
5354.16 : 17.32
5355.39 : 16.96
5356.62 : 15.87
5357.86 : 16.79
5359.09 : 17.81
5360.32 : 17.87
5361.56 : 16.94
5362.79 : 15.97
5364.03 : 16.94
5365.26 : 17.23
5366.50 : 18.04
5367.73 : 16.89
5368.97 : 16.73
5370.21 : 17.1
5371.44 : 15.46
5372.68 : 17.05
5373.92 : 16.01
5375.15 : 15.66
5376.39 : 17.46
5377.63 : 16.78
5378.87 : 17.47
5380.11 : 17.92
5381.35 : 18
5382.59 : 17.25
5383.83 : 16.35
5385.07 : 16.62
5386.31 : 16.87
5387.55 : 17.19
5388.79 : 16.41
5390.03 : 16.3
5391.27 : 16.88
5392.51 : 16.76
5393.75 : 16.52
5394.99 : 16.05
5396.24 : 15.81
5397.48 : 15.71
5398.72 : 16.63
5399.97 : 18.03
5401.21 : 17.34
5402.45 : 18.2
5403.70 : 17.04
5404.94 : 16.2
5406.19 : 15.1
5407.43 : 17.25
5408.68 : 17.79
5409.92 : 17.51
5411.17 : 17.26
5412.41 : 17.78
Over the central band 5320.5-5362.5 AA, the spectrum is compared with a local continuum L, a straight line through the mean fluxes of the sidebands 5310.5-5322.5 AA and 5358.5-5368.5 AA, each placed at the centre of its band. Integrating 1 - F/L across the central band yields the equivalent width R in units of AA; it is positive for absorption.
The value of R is 0.6 AA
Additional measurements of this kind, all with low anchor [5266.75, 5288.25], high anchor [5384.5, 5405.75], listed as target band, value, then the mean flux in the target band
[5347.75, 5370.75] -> -0.4 AA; 17.2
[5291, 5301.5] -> 0.1 AA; 17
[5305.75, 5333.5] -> -0.2 AA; 17.1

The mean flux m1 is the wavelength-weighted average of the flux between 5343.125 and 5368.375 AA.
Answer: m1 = 17.2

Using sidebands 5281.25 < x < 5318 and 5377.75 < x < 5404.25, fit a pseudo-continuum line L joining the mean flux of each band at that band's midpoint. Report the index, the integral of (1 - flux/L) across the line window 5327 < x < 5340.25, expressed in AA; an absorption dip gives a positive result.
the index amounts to 0.1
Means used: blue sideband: 17.4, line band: 17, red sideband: 16.9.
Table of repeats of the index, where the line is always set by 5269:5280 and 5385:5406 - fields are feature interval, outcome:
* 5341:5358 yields -0.4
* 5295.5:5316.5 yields -0.4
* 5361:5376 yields 0.1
